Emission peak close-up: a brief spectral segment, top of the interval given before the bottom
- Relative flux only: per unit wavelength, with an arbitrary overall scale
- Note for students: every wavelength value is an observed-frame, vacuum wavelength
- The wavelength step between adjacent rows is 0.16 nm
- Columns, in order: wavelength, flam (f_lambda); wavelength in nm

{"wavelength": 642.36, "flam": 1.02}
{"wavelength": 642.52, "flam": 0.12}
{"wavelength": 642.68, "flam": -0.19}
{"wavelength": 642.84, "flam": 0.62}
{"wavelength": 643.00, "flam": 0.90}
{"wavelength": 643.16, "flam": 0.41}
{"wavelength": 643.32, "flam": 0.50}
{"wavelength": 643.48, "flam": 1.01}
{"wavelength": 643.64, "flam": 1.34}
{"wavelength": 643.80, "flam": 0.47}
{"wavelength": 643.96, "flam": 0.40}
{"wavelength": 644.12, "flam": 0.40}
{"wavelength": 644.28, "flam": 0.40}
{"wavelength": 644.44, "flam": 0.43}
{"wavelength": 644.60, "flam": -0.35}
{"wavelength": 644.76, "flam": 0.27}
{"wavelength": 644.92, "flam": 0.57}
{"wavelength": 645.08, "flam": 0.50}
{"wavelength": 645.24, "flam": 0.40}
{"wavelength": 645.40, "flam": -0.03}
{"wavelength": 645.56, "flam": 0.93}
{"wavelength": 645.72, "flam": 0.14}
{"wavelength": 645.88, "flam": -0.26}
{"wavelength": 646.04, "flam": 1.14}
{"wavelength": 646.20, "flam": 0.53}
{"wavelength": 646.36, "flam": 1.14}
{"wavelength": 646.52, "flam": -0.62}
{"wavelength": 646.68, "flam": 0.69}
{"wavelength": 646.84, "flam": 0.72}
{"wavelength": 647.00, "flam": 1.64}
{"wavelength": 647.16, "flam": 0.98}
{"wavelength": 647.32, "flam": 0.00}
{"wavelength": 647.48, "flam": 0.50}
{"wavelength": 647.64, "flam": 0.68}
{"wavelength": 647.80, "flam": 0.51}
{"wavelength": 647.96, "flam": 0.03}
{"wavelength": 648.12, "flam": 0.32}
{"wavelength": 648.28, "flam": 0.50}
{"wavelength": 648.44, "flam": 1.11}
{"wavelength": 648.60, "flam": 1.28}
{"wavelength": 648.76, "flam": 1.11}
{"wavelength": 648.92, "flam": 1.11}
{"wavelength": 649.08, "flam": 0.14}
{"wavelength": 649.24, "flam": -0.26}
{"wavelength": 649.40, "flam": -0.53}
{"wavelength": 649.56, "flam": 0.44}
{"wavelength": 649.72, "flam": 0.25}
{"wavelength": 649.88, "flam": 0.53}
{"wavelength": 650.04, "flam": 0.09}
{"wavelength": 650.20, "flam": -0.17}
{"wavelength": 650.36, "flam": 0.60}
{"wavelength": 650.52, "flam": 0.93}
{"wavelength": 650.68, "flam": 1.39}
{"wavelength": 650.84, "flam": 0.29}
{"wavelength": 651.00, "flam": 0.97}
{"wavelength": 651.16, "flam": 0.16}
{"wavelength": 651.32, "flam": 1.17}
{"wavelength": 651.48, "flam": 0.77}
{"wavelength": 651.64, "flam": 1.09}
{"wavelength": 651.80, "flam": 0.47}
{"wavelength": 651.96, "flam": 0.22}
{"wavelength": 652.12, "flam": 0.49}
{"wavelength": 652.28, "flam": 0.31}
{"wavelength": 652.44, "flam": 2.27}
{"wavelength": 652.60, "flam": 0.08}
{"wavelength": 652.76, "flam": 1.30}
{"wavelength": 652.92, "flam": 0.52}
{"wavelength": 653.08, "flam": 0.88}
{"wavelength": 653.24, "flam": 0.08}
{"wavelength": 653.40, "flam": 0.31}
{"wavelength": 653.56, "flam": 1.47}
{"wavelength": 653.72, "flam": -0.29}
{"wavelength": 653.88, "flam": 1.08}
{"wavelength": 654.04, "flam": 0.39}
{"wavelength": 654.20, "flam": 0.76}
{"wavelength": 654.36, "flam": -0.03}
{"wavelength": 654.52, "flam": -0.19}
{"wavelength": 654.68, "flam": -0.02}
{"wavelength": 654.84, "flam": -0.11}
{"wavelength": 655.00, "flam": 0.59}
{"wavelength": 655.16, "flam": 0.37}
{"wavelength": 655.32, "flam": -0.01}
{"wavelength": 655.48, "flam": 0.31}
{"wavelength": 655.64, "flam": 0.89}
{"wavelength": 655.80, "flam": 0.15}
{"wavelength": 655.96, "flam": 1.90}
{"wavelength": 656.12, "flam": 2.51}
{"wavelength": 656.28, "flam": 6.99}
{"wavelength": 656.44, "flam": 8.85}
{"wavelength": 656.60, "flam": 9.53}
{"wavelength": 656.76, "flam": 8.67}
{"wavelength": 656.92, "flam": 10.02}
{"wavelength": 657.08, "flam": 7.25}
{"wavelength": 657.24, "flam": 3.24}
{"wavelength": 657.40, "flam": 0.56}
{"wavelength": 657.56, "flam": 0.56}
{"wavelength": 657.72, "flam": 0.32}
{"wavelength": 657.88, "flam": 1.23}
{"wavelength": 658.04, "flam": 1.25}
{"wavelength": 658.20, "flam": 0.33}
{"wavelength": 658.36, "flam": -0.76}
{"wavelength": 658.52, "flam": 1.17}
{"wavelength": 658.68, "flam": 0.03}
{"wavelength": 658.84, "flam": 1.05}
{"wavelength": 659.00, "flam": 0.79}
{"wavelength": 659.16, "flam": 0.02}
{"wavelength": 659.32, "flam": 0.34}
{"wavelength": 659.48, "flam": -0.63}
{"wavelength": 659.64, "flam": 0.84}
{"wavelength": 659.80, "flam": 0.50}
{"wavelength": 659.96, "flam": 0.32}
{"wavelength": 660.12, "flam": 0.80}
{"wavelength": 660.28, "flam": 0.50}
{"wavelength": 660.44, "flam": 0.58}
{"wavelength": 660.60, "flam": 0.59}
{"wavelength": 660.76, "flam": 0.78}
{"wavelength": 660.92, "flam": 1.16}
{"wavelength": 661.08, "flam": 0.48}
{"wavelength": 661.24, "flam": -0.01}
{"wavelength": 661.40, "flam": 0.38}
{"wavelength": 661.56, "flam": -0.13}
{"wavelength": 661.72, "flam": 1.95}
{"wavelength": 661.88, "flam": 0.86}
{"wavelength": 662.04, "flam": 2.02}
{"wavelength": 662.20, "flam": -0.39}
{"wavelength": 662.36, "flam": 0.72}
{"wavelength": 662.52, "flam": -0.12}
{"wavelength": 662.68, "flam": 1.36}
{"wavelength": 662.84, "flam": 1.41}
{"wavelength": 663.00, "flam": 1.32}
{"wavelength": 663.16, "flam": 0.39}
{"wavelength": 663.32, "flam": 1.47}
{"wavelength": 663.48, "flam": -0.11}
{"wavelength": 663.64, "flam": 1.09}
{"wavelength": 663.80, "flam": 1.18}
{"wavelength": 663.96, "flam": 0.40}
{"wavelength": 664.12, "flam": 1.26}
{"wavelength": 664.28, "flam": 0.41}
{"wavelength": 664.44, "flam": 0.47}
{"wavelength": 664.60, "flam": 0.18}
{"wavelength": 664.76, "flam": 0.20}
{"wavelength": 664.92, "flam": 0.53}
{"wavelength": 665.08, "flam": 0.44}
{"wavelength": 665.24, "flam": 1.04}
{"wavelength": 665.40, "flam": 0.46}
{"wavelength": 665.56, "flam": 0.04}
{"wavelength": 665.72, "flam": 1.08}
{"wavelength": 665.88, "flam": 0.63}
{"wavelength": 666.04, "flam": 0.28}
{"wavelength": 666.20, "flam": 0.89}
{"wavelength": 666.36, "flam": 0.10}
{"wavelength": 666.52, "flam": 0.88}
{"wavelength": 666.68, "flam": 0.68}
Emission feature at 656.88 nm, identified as [O II]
